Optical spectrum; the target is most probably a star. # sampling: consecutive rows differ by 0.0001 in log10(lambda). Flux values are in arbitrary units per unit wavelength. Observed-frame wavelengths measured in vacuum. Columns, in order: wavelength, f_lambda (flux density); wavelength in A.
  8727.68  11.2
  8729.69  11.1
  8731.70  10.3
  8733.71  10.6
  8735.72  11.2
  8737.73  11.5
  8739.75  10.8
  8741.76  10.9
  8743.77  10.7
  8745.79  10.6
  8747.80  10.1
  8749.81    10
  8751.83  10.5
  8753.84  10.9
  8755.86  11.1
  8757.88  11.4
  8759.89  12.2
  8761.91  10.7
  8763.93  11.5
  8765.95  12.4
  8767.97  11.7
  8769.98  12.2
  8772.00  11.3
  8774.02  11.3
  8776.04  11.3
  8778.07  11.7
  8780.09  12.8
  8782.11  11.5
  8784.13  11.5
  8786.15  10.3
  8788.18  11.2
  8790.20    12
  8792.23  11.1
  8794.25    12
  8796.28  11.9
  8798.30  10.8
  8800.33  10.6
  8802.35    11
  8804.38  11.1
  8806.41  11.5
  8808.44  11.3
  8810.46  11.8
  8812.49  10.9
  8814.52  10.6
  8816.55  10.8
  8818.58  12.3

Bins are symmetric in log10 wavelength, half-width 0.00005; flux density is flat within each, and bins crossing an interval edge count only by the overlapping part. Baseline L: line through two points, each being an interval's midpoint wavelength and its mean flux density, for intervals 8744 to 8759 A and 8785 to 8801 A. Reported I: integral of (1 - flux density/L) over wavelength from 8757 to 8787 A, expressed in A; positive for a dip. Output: -1.7 A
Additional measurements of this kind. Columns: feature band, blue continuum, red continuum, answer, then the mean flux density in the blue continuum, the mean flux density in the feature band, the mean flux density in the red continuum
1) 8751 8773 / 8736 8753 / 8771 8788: -0.79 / 10.7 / 11.5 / 11.4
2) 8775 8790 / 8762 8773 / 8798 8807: -0.11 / 11.7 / 11.5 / 11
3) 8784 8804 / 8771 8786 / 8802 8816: 0.23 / 11.6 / 11.2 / 11.2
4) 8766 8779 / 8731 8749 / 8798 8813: -0.83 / 10.7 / 11.6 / 11.2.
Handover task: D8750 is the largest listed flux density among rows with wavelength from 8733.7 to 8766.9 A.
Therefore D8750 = 12.4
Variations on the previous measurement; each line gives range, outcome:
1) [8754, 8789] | 12.8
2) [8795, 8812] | 11.9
